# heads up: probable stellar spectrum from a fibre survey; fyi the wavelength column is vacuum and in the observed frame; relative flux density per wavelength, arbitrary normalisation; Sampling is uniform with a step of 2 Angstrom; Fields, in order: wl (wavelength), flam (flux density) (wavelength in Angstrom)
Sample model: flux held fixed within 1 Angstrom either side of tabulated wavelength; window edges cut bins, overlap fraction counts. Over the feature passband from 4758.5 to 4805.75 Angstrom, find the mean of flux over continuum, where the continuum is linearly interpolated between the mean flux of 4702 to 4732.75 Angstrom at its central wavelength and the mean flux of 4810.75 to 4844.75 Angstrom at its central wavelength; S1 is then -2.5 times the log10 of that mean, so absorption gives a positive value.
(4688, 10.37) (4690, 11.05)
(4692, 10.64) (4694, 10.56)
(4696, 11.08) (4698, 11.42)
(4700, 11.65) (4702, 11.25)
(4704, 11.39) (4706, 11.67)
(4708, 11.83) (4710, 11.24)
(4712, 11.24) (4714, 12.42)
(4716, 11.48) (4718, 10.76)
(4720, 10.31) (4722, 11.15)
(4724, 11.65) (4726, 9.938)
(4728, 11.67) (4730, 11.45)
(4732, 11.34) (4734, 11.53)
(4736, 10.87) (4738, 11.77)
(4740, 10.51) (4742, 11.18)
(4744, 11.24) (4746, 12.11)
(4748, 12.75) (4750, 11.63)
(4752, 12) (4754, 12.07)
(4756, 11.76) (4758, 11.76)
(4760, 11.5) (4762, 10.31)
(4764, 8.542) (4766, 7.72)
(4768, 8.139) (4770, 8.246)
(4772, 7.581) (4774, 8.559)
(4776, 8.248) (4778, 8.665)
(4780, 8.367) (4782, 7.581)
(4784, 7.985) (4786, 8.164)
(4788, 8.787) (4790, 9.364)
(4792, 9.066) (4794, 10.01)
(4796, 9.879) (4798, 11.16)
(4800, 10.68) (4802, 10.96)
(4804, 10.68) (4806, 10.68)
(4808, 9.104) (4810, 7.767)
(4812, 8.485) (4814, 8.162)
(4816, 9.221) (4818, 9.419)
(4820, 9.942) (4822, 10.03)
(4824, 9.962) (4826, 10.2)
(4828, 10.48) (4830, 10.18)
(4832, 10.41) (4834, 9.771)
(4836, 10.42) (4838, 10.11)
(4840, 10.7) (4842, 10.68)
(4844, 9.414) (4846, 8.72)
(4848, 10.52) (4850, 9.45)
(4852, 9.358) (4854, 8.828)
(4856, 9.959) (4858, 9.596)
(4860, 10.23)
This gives 0.14 mag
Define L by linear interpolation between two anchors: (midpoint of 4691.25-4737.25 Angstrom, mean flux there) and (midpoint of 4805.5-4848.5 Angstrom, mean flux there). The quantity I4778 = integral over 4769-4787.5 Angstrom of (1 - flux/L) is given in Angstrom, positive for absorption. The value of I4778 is 3.9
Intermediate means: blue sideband 11.2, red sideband 9.72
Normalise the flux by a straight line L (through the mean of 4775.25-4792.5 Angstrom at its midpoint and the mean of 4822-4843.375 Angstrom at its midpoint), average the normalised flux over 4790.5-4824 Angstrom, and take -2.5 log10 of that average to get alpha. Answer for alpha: -0.05 mag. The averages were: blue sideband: 8.46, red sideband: 10.3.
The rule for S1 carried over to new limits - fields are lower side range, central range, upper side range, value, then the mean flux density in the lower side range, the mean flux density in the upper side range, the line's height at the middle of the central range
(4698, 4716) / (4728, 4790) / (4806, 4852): 0.07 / 11.6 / 9.7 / 10.8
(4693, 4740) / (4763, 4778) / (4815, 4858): 0.29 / 11.3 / 9.89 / 10.6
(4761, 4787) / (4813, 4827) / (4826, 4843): 0.03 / 8.32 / 10.3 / 9.85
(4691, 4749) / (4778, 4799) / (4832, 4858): 0.17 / 11.3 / 9.84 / 10.5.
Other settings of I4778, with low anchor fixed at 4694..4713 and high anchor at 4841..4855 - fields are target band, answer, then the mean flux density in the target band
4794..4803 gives -0.4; 10.6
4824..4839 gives -0.7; 10.2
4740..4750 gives -0.8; 11.7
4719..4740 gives -0.2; 11.1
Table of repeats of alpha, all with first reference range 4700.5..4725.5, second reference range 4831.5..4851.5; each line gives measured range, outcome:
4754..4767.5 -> 0.05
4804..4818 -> 0.14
